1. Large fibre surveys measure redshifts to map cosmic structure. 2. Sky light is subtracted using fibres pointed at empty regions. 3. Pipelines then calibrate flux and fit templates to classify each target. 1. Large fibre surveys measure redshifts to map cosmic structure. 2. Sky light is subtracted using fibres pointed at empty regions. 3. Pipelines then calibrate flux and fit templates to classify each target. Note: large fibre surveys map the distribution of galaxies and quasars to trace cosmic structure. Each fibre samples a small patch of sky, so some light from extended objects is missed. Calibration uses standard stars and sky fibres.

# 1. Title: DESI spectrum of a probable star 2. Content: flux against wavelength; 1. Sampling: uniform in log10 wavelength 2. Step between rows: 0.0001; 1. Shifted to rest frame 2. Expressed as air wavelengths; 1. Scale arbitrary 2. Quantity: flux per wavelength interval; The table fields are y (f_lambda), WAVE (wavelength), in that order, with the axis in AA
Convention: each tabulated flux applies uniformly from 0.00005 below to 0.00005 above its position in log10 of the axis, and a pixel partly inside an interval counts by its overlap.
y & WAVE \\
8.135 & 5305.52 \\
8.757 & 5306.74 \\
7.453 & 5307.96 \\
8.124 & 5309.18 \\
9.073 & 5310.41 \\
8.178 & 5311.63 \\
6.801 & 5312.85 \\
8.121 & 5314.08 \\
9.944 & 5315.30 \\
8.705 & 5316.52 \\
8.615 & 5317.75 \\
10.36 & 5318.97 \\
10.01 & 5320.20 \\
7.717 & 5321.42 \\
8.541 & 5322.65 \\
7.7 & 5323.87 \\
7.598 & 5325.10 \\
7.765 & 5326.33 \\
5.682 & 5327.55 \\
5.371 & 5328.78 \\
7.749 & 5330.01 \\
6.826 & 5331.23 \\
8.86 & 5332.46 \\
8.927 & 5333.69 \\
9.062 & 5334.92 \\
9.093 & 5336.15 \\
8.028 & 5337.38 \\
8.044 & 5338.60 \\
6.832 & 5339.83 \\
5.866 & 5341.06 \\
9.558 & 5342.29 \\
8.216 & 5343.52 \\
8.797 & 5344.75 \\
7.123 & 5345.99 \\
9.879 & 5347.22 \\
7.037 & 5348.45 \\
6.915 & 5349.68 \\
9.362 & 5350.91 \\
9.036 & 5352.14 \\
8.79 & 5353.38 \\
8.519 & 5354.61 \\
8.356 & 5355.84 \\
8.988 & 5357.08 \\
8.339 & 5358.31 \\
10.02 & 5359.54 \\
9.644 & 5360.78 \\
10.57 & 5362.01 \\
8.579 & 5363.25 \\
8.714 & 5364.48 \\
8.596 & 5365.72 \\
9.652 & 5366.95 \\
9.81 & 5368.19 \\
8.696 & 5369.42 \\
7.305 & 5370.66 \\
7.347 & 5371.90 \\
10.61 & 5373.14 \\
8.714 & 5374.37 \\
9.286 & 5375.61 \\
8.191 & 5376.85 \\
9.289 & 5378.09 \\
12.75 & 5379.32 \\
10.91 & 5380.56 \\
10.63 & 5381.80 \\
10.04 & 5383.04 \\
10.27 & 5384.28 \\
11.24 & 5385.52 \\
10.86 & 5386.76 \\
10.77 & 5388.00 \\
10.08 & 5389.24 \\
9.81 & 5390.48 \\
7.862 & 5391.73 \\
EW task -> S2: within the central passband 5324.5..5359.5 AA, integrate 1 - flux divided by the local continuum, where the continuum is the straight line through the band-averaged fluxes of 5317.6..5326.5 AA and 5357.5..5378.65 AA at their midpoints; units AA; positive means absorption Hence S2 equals 2.9 AA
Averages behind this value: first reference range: 8.57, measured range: 8.06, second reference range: 9.02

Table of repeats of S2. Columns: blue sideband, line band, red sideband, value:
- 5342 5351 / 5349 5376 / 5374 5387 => 0.8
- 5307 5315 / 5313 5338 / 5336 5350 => -0.6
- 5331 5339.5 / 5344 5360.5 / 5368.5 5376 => 0.0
